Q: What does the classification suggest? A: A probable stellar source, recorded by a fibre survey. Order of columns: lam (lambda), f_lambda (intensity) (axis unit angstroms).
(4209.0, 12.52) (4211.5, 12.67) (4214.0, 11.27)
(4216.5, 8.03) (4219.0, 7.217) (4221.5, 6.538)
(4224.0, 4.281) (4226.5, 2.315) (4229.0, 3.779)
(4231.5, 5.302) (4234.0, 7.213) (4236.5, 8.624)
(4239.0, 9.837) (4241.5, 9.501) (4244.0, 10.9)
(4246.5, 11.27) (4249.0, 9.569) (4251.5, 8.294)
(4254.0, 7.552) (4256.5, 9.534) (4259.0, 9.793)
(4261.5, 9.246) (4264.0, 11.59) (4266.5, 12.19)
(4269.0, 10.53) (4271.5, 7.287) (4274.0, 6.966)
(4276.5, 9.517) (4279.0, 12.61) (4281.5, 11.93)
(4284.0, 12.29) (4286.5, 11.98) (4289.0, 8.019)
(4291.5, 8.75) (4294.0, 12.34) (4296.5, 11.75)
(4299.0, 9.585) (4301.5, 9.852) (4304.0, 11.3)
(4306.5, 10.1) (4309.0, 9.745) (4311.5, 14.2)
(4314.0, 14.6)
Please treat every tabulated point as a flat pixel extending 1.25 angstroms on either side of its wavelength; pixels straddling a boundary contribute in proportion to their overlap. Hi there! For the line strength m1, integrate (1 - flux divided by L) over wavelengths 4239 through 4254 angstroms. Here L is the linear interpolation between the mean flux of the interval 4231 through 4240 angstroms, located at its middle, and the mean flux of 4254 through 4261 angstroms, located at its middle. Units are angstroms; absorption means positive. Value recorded -2.0 angstroms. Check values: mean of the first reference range 7.89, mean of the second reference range 9.24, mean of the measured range 9.7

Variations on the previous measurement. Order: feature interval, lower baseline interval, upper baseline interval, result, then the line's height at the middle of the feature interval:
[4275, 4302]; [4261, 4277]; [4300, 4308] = -2.0 angstroms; 10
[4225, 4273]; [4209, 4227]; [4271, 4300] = 2.8 angstroms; 9.09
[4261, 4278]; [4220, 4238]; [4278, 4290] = 0.2 angstroms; 9.86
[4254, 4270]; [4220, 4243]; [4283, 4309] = -3.5 angstroms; 8.38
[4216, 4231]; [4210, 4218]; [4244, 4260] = 7.4 angstroms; 10.3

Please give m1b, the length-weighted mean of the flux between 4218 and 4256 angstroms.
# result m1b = 7.52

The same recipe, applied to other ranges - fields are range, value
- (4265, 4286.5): 10.5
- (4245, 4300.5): 10.1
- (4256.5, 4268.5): 10.6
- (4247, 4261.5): 9.09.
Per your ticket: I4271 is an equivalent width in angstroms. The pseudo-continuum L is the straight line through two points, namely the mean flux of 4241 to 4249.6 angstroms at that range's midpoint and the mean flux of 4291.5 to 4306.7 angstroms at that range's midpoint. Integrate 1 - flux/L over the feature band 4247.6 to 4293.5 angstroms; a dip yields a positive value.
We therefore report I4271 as 2.8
